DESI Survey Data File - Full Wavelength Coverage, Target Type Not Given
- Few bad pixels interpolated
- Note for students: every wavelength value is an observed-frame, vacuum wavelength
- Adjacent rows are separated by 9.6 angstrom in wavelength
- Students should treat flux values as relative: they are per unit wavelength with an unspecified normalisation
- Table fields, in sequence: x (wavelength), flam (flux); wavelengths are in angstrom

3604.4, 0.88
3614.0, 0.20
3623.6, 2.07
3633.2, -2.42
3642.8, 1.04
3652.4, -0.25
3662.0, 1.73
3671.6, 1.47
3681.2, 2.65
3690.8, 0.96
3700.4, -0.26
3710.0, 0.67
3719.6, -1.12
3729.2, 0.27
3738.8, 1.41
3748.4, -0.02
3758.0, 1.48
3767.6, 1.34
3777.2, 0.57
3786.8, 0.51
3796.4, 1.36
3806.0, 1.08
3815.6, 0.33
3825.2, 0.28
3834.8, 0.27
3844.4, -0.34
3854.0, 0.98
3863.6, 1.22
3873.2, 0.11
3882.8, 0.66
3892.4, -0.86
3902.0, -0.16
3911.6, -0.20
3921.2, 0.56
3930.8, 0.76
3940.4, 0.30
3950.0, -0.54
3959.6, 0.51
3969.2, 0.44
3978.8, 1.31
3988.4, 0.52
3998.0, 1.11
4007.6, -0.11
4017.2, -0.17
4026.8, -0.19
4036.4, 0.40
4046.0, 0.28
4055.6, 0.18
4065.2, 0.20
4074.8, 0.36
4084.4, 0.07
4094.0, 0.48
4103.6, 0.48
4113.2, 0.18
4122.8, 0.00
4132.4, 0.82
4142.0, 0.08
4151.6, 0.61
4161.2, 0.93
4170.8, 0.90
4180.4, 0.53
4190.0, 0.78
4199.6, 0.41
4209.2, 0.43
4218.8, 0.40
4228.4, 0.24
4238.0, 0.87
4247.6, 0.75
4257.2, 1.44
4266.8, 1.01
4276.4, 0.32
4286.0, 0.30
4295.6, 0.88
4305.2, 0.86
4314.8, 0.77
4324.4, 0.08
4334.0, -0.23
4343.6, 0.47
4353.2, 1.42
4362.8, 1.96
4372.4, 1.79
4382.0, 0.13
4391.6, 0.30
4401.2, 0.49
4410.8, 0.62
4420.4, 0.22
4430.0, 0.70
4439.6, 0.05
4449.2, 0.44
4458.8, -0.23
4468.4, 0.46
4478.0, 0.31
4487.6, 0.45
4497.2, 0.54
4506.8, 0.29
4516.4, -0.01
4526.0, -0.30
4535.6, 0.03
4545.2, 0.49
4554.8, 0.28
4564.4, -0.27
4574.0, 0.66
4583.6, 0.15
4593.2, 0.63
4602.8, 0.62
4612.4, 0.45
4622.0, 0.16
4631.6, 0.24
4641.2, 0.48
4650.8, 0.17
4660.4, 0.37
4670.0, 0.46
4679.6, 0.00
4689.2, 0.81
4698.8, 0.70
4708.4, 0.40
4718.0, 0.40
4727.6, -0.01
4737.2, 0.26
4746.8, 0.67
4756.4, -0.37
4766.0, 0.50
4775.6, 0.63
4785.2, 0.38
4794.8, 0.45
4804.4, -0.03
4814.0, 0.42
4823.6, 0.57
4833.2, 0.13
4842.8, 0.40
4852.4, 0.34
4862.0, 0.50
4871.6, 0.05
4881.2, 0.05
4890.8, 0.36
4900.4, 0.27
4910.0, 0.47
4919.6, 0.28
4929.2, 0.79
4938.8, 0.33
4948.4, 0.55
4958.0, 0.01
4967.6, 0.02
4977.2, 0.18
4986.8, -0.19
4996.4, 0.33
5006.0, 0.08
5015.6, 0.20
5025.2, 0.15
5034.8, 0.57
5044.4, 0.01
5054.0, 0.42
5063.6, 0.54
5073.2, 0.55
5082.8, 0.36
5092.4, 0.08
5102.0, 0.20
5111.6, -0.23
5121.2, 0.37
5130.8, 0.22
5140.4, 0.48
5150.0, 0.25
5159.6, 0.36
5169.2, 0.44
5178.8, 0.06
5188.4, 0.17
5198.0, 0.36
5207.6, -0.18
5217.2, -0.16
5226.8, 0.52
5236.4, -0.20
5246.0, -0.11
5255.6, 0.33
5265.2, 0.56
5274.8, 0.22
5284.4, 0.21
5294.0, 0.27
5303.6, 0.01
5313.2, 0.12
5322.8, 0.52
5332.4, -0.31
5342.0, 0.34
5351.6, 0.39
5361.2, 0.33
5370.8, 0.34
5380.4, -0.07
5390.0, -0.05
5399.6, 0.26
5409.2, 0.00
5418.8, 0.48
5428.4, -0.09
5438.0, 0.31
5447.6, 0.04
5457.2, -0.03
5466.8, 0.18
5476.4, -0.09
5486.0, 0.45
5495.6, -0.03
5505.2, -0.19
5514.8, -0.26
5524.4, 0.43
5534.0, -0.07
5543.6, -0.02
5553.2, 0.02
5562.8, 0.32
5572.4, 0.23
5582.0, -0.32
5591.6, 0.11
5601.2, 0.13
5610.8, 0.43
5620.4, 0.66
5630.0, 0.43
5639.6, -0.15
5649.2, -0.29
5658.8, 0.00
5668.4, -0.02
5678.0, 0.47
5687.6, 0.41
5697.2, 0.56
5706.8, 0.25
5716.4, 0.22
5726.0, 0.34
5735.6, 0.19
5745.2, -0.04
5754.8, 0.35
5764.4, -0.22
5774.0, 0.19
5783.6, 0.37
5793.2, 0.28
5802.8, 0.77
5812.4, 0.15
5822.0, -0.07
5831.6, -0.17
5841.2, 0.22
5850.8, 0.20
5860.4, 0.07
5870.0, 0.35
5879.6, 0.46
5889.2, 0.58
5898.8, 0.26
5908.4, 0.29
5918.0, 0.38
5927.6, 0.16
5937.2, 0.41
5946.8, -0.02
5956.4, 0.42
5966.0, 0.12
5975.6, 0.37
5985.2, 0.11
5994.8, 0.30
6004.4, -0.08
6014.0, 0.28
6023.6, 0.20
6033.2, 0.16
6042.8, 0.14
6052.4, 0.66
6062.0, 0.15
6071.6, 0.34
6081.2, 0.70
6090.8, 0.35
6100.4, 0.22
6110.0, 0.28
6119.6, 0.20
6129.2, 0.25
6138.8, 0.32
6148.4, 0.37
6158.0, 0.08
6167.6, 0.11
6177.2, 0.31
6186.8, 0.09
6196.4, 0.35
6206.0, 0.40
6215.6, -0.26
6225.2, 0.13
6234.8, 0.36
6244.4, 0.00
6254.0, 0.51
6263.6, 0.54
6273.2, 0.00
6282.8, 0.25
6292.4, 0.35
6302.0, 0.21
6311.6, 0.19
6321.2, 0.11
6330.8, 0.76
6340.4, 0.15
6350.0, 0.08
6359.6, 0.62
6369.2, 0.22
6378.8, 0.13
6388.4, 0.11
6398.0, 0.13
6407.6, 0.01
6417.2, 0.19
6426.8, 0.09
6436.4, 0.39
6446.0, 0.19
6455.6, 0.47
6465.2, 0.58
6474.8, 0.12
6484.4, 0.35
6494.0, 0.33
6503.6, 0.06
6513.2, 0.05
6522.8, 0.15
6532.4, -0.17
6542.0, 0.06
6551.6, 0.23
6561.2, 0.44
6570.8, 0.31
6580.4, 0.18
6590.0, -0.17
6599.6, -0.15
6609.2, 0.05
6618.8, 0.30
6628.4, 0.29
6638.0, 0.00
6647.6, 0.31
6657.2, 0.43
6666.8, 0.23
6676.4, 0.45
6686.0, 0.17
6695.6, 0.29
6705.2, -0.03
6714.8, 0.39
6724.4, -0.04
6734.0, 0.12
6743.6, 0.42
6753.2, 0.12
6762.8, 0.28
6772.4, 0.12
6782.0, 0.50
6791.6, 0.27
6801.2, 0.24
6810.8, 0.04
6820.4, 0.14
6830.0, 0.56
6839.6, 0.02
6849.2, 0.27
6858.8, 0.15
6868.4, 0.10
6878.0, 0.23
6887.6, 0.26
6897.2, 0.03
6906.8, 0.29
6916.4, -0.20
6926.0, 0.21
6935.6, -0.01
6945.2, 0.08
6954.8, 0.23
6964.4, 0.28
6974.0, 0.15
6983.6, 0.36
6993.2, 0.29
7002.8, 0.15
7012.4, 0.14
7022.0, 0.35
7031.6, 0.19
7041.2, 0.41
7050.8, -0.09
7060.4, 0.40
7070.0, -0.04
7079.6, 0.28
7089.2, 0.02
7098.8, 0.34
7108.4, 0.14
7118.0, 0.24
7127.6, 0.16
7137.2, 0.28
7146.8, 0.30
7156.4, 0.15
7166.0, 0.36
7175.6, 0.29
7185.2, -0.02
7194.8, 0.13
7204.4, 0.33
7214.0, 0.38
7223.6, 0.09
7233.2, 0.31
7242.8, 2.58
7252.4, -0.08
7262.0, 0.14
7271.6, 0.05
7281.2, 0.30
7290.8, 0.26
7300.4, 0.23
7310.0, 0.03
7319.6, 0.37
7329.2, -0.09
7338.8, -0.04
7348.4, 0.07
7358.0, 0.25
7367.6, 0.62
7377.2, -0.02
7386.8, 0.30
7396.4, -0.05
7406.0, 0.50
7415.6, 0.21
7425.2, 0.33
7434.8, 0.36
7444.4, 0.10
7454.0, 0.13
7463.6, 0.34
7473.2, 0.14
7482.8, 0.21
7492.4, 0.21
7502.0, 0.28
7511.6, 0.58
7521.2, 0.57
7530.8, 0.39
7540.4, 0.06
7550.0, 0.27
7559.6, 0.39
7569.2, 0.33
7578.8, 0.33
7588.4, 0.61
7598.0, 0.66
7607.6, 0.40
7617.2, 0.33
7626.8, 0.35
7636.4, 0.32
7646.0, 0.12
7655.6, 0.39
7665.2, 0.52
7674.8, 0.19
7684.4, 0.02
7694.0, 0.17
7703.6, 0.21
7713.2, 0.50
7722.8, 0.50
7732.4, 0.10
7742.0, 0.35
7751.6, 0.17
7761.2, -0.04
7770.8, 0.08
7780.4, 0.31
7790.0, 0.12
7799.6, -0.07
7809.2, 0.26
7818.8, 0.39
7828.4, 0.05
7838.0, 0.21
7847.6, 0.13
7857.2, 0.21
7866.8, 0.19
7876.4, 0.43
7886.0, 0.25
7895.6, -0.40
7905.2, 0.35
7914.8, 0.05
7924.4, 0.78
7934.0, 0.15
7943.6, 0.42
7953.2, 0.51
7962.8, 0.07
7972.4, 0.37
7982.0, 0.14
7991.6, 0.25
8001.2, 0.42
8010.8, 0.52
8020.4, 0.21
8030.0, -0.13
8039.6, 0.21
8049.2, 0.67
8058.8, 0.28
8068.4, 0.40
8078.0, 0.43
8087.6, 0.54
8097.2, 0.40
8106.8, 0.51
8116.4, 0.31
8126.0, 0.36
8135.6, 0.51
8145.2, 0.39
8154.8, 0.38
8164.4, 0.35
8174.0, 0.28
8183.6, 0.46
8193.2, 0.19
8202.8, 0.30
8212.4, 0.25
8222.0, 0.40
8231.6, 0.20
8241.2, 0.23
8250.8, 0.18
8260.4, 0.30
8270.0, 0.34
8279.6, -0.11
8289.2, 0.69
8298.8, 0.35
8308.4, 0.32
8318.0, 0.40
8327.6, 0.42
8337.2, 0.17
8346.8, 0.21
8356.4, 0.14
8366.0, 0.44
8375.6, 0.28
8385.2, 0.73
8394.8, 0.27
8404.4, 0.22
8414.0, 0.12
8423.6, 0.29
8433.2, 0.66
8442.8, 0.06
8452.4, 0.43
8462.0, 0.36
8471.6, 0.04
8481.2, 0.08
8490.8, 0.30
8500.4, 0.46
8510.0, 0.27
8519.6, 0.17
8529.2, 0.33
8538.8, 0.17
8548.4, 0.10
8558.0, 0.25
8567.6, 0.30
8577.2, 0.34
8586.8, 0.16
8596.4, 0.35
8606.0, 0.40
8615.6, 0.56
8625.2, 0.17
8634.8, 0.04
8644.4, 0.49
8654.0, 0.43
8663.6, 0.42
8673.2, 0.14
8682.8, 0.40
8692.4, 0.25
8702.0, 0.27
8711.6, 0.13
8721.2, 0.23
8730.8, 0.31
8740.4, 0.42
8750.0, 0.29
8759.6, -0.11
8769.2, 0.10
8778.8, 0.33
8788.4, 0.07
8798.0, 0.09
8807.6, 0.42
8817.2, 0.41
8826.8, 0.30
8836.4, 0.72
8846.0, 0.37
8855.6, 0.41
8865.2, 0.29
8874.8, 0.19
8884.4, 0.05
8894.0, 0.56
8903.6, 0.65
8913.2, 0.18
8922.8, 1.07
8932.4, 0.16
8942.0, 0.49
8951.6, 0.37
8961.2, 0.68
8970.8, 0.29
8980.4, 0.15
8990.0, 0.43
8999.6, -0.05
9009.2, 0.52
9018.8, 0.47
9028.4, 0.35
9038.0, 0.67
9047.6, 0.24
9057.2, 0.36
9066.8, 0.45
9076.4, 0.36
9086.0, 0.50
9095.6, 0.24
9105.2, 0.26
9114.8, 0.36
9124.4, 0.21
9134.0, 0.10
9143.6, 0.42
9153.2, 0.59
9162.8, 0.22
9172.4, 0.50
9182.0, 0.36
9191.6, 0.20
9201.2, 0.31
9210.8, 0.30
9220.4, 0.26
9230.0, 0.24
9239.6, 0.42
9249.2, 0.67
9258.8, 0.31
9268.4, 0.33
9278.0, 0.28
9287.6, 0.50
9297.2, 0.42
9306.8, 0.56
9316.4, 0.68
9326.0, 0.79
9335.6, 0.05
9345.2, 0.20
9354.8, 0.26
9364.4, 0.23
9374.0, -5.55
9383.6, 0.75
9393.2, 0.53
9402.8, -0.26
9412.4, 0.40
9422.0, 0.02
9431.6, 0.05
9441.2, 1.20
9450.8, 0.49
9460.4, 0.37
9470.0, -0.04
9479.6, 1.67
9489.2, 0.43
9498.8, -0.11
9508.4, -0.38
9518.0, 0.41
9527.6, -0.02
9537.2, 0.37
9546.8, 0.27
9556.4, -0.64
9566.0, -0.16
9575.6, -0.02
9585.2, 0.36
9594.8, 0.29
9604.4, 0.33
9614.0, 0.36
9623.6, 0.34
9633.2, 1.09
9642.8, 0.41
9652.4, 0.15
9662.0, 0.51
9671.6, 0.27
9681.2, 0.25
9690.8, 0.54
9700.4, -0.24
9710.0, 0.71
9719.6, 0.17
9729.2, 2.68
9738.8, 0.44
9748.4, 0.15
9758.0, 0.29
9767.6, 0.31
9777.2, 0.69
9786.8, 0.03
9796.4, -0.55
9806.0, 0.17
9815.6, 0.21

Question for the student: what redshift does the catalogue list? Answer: 0.943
